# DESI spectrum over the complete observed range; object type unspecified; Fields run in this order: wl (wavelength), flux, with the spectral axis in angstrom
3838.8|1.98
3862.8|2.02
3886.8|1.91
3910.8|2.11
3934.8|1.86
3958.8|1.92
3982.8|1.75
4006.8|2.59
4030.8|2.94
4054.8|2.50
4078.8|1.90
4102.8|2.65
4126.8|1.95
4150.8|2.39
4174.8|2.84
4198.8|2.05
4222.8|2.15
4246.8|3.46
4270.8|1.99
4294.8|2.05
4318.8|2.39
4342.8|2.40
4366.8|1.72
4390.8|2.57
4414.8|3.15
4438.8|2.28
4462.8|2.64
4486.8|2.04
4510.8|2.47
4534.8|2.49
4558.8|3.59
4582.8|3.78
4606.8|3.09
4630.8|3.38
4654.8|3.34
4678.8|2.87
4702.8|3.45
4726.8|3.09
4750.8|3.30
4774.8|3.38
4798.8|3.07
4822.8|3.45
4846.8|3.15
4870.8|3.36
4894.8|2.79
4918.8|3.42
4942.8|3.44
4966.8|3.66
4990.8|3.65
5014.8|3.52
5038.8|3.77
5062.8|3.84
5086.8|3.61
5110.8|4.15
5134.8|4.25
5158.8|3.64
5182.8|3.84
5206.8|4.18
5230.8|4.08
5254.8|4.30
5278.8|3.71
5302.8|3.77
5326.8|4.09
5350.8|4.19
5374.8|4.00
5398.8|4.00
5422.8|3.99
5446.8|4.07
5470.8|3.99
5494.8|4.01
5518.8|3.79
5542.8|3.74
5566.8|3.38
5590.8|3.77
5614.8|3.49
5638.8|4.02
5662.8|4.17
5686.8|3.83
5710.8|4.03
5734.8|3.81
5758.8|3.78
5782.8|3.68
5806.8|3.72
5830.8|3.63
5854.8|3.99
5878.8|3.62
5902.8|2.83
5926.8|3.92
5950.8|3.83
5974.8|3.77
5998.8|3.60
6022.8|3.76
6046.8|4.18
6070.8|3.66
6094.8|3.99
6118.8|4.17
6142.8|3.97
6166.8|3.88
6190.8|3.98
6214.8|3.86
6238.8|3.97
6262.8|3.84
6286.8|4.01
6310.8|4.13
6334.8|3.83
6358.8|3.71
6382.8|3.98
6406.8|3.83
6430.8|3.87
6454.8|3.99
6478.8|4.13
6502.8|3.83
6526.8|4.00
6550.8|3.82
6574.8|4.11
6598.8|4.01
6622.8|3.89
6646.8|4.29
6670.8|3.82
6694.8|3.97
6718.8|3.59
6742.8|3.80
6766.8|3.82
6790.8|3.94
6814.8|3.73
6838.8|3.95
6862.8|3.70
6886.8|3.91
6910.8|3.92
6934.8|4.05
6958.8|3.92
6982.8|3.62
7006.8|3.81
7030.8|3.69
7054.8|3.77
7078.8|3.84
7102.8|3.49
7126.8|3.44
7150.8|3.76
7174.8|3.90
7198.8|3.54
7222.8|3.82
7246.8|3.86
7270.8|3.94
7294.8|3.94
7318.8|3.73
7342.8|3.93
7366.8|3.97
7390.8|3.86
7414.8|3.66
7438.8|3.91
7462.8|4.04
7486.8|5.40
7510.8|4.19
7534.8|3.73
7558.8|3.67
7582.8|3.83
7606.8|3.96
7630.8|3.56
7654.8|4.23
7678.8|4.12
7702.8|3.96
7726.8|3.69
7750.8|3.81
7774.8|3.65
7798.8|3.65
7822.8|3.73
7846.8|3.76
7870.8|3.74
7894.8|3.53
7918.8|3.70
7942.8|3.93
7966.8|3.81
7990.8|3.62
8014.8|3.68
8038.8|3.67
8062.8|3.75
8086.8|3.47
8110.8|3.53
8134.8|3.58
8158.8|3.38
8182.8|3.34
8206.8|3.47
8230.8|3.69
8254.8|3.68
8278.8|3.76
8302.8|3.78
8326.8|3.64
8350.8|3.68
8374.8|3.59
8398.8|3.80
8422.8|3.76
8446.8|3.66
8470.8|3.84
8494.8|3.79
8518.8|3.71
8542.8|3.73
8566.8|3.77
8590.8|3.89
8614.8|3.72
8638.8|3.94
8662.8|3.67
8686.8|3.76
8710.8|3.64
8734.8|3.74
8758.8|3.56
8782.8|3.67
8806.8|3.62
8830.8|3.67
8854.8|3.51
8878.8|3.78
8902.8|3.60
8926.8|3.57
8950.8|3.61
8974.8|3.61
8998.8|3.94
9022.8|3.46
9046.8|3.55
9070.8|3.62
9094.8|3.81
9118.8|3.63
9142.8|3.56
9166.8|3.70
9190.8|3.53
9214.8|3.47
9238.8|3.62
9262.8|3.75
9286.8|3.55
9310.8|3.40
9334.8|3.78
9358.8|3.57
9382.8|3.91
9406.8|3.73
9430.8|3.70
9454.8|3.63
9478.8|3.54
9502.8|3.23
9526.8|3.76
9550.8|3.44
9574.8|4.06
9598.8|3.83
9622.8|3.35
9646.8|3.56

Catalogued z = 0.139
